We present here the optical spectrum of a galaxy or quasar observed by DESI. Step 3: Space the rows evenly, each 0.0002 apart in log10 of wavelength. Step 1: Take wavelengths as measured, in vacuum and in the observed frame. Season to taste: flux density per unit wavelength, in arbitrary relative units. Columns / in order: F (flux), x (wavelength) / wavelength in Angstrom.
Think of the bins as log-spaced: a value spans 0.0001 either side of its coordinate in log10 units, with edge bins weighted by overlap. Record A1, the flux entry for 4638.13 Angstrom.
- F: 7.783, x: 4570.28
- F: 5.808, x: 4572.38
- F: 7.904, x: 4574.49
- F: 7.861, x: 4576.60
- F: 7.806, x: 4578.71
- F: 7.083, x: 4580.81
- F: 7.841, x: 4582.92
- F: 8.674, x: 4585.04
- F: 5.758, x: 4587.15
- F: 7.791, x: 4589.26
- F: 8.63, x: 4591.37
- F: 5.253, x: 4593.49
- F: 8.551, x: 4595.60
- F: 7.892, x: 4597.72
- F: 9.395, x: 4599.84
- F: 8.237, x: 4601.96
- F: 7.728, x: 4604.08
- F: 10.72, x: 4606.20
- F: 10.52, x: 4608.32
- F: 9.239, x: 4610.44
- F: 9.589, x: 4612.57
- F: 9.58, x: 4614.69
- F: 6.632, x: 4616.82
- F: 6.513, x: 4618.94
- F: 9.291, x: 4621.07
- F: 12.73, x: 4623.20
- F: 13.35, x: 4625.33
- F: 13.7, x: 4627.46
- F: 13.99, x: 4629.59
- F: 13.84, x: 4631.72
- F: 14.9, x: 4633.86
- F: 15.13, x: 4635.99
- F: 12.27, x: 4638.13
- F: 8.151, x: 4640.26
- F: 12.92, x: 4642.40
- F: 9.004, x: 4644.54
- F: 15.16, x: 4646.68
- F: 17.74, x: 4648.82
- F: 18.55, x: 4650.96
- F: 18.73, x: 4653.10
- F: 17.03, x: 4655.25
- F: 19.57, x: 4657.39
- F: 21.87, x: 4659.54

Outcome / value 12.27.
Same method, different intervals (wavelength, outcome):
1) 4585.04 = 8.674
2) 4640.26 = 8.151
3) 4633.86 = 14.9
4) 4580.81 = 7.083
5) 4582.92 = 7.841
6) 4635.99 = 15.13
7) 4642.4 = 12.92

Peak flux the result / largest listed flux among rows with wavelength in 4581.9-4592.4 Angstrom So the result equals 8.674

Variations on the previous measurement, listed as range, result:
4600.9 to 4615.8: 10.72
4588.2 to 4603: 9.395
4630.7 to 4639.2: 15.13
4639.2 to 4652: 18.55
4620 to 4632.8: 13.99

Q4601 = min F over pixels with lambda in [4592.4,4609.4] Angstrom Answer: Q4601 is 5.253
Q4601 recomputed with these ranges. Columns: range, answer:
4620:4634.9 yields 9.291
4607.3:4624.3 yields 6.513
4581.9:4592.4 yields 5.758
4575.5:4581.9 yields 7.083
